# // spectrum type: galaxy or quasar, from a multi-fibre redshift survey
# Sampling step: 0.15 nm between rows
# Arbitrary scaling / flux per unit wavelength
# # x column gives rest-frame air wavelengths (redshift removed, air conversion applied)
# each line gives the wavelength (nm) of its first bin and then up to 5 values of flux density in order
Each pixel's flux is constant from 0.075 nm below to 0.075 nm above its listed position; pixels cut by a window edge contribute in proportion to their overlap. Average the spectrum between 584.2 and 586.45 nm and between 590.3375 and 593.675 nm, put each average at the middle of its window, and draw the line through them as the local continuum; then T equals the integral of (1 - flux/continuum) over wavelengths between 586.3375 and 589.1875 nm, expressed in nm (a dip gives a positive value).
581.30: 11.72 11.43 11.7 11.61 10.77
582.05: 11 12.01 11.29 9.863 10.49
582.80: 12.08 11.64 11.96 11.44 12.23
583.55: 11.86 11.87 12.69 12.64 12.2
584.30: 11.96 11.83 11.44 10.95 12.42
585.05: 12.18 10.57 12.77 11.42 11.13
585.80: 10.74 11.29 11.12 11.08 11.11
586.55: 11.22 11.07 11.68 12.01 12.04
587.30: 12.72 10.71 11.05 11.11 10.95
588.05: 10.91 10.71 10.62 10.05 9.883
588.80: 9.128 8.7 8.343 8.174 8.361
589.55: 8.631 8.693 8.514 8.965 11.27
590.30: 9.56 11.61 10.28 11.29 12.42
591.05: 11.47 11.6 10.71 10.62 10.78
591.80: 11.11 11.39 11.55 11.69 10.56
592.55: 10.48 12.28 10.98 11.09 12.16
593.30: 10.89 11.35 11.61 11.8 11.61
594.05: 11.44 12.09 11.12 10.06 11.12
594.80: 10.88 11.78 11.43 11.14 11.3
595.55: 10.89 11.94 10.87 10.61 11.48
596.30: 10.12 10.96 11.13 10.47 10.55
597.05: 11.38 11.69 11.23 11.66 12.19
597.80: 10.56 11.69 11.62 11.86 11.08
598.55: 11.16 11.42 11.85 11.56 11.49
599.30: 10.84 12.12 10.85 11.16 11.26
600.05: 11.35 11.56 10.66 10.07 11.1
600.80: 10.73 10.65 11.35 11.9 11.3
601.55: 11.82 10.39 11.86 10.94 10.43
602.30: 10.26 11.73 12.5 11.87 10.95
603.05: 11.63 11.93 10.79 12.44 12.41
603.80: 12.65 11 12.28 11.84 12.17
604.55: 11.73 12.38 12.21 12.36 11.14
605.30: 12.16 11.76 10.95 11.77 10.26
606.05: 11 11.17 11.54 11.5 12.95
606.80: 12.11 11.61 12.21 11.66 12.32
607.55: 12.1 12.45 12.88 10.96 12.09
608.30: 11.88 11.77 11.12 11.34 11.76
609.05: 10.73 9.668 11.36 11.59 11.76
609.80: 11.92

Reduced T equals 0.168 nm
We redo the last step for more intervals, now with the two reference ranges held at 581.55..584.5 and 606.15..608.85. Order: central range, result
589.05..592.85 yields 0.417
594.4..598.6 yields 0.215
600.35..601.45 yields 0.077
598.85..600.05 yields 0.045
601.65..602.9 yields 0.061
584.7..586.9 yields 0.056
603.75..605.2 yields -0.016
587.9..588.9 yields 0.126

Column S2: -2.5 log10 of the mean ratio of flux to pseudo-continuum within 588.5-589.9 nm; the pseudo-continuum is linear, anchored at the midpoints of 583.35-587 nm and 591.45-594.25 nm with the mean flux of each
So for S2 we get 0.291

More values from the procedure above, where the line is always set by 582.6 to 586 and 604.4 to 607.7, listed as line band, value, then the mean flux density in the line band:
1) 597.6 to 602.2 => 0.05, 11.3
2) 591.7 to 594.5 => 0.04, 11.4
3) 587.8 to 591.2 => 0.18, 9.98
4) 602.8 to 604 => 0.00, 11.7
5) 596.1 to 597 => 0.09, 10.8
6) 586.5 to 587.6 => 0.01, 11.6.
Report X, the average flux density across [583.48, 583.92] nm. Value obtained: 12.1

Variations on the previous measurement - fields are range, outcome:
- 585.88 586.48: 11.1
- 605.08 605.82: 11.6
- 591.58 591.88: 11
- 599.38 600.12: 11.3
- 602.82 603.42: 11.3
